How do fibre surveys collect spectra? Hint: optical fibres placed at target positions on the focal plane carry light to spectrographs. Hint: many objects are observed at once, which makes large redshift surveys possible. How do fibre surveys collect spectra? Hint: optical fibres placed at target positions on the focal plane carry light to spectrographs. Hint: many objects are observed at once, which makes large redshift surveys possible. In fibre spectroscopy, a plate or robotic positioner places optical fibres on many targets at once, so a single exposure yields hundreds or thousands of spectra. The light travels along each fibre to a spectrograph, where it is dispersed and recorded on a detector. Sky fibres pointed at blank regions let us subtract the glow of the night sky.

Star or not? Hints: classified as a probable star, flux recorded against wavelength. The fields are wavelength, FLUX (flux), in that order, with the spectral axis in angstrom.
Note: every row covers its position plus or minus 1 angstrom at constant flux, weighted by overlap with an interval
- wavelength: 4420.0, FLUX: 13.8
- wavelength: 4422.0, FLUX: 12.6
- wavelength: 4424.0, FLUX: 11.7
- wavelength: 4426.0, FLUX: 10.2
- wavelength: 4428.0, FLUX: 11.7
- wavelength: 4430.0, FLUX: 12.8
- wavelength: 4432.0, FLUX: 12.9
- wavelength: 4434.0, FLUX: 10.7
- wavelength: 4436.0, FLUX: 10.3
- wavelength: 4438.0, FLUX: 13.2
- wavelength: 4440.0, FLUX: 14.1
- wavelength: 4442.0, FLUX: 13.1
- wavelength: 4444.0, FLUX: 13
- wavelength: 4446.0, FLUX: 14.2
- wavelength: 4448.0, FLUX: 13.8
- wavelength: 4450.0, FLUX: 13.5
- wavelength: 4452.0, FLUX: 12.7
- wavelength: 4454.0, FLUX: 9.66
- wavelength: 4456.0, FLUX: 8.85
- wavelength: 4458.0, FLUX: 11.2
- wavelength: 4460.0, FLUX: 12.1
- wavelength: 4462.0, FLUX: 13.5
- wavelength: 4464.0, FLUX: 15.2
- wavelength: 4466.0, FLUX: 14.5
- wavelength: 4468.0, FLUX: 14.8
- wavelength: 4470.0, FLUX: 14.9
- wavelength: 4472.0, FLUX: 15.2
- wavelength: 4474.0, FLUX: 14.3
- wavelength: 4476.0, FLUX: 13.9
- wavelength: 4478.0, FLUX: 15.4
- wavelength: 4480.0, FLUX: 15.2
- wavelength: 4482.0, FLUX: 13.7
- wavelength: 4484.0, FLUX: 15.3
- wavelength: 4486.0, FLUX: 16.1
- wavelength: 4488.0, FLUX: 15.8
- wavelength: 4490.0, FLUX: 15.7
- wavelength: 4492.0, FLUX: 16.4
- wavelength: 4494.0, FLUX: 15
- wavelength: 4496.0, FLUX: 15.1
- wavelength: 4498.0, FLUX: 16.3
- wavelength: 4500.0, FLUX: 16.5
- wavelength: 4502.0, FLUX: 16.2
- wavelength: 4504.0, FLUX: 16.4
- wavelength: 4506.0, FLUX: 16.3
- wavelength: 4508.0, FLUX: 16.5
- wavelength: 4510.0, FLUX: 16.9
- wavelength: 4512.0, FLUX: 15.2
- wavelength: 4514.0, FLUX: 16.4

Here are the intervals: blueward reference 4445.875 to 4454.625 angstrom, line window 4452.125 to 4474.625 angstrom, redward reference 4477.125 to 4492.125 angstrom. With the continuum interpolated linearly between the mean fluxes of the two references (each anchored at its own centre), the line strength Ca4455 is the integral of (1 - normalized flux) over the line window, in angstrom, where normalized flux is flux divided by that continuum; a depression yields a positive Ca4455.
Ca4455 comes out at 1.2 angstrom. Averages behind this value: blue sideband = 12.8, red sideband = 15.4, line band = 13.1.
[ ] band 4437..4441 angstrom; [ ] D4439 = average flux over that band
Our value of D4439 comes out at 13.6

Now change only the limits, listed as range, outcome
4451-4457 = 10.4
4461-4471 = 14.6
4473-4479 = 14.5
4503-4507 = 16.4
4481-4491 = 15.3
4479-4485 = 14.7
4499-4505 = 16.4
